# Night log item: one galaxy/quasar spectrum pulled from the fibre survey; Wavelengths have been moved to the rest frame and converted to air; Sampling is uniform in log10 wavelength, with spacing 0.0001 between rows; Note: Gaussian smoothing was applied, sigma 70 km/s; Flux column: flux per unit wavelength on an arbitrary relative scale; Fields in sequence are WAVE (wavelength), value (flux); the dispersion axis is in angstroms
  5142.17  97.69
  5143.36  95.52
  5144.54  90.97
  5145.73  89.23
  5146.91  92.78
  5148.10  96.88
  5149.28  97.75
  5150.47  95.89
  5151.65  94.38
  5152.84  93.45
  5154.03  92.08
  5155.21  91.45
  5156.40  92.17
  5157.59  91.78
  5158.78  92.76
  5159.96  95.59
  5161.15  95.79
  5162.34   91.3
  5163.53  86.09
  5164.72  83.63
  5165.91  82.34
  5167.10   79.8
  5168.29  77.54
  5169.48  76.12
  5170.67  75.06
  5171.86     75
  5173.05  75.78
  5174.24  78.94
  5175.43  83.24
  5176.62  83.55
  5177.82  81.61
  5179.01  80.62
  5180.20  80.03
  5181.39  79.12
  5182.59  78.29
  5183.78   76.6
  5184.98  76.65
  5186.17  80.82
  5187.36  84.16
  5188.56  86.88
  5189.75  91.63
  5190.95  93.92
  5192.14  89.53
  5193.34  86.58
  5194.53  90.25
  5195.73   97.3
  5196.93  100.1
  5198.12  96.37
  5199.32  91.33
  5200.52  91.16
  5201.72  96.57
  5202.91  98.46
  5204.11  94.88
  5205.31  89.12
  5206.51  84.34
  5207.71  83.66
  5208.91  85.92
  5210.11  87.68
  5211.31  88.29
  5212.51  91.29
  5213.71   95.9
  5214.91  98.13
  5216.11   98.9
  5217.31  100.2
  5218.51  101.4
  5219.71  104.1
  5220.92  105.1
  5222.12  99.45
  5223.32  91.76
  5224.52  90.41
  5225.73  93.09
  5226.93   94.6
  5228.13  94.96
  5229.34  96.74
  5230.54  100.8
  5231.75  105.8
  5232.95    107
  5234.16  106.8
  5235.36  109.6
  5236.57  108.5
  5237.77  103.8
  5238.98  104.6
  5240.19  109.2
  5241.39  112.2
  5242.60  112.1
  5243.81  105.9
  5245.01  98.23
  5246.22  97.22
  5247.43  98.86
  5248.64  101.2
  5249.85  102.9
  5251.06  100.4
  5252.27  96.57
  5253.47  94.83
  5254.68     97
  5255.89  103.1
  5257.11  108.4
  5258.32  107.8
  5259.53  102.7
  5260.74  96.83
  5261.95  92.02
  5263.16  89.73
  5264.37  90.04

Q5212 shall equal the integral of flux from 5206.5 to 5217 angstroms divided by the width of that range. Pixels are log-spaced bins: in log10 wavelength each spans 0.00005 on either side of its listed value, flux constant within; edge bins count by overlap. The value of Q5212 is 91.1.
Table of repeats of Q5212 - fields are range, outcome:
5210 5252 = 101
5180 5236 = 93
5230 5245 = 107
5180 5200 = 87.2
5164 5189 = 79.8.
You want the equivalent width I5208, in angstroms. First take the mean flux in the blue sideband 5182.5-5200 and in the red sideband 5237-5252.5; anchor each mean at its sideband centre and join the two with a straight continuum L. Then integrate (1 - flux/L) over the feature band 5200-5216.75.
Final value 0.26 angstroms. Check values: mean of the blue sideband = 88.3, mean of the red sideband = 104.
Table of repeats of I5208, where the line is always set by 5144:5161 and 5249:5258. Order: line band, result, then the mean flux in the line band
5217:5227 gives 0.1 angstroms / 97.9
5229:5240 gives -0.7 angstroms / 105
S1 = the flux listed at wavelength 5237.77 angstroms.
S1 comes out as 103.8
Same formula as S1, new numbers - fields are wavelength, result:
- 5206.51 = 84.34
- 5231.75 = 105.8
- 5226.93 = 94.6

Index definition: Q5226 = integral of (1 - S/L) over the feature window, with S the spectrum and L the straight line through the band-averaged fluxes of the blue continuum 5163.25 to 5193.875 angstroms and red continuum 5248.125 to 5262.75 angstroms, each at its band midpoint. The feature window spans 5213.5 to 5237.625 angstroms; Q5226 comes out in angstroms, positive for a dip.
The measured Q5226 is -1.9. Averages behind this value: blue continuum 81.6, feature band 100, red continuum 100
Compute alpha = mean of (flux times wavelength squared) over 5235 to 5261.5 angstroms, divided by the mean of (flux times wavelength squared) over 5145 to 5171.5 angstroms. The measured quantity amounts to 1.2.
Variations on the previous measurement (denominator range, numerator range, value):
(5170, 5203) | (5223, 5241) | 1.21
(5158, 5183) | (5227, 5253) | 1.28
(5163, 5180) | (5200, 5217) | 1.17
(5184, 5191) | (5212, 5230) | 1.16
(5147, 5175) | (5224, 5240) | 1.19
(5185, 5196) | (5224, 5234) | 1.13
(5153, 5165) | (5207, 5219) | 1.04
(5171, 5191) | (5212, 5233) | 1.23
